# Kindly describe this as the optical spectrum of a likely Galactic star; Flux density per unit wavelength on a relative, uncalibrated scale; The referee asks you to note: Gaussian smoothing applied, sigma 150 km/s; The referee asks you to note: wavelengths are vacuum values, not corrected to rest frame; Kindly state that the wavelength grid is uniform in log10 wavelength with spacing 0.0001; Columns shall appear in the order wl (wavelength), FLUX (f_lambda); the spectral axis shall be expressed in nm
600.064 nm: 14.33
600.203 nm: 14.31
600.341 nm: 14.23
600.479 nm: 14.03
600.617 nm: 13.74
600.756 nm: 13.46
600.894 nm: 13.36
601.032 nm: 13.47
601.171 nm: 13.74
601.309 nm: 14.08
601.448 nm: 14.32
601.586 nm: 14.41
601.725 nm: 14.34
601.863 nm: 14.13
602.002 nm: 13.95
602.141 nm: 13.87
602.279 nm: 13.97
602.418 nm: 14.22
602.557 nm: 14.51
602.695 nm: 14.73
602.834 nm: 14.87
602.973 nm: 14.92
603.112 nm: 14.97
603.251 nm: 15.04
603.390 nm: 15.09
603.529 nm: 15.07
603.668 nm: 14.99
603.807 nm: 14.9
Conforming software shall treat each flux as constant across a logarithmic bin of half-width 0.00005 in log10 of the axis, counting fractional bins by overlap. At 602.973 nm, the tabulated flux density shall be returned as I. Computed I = 14.92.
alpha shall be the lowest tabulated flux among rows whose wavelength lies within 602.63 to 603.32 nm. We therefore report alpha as 14.73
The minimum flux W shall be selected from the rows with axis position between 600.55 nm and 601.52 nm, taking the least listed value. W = 13.36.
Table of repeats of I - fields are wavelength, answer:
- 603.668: 14.99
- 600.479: 14.03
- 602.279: 13.97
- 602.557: 14.51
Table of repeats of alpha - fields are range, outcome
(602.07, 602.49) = 13.87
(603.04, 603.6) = 14.97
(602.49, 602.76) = 14.51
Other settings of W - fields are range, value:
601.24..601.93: 14.08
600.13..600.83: 13.46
